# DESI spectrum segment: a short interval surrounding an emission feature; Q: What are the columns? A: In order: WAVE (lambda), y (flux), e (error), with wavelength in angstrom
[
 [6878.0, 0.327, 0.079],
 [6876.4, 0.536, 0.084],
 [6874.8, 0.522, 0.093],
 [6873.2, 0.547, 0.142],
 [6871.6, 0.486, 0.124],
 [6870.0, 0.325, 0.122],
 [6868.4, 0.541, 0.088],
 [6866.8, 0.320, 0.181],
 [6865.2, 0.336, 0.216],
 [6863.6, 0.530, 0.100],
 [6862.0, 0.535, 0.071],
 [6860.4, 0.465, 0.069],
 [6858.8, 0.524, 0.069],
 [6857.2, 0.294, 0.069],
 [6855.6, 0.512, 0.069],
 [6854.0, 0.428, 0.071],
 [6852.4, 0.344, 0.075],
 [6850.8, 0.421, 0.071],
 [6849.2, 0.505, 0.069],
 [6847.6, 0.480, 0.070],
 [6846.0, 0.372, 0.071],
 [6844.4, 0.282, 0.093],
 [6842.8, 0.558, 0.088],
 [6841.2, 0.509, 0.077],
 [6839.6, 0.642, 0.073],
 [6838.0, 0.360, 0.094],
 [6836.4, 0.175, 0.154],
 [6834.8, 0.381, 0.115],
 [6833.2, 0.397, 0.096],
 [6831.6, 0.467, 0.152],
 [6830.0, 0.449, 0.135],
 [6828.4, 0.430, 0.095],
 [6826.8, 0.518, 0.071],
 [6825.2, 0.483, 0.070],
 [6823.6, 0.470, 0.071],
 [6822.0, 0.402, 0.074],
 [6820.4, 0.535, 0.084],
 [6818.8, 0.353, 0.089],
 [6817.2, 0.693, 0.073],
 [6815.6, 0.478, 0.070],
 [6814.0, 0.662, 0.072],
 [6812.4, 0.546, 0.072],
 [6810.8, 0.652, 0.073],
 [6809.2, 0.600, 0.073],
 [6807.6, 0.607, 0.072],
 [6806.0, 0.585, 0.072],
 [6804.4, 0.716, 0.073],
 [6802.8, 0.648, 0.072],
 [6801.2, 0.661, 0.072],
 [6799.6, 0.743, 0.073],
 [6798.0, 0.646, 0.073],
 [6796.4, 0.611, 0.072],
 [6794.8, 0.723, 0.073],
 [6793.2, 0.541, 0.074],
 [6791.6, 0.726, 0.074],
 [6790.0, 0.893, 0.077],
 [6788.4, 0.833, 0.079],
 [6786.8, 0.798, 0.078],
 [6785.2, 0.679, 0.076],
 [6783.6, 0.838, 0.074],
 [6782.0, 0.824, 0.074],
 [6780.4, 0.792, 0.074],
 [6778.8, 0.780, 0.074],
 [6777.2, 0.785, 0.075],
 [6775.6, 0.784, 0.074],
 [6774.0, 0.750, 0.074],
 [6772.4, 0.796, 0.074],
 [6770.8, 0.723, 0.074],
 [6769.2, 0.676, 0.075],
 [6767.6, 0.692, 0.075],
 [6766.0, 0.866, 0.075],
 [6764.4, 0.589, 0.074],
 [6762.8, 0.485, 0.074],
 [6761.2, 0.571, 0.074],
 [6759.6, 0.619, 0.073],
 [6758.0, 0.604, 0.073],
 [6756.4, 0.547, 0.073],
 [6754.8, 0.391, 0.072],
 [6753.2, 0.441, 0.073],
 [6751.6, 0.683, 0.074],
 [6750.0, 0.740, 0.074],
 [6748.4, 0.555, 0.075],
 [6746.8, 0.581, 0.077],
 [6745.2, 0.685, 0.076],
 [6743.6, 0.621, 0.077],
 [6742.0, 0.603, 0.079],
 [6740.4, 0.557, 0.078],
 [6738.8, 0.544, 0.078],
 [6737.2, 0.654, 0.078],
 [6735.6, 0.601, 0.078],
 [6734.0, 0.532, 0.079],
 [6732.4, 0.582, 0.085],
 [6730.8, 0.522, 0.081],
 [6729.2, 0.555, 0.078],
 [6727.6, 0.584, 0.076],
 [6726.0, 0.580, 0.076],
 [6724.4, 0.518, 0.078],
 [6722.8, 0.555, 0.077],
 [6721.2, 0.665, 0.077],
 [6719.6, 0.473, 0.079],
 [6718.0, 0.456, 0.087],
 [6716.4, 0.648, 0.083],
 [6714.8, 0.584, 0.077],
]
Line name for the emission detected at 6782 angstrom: C III] 1909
